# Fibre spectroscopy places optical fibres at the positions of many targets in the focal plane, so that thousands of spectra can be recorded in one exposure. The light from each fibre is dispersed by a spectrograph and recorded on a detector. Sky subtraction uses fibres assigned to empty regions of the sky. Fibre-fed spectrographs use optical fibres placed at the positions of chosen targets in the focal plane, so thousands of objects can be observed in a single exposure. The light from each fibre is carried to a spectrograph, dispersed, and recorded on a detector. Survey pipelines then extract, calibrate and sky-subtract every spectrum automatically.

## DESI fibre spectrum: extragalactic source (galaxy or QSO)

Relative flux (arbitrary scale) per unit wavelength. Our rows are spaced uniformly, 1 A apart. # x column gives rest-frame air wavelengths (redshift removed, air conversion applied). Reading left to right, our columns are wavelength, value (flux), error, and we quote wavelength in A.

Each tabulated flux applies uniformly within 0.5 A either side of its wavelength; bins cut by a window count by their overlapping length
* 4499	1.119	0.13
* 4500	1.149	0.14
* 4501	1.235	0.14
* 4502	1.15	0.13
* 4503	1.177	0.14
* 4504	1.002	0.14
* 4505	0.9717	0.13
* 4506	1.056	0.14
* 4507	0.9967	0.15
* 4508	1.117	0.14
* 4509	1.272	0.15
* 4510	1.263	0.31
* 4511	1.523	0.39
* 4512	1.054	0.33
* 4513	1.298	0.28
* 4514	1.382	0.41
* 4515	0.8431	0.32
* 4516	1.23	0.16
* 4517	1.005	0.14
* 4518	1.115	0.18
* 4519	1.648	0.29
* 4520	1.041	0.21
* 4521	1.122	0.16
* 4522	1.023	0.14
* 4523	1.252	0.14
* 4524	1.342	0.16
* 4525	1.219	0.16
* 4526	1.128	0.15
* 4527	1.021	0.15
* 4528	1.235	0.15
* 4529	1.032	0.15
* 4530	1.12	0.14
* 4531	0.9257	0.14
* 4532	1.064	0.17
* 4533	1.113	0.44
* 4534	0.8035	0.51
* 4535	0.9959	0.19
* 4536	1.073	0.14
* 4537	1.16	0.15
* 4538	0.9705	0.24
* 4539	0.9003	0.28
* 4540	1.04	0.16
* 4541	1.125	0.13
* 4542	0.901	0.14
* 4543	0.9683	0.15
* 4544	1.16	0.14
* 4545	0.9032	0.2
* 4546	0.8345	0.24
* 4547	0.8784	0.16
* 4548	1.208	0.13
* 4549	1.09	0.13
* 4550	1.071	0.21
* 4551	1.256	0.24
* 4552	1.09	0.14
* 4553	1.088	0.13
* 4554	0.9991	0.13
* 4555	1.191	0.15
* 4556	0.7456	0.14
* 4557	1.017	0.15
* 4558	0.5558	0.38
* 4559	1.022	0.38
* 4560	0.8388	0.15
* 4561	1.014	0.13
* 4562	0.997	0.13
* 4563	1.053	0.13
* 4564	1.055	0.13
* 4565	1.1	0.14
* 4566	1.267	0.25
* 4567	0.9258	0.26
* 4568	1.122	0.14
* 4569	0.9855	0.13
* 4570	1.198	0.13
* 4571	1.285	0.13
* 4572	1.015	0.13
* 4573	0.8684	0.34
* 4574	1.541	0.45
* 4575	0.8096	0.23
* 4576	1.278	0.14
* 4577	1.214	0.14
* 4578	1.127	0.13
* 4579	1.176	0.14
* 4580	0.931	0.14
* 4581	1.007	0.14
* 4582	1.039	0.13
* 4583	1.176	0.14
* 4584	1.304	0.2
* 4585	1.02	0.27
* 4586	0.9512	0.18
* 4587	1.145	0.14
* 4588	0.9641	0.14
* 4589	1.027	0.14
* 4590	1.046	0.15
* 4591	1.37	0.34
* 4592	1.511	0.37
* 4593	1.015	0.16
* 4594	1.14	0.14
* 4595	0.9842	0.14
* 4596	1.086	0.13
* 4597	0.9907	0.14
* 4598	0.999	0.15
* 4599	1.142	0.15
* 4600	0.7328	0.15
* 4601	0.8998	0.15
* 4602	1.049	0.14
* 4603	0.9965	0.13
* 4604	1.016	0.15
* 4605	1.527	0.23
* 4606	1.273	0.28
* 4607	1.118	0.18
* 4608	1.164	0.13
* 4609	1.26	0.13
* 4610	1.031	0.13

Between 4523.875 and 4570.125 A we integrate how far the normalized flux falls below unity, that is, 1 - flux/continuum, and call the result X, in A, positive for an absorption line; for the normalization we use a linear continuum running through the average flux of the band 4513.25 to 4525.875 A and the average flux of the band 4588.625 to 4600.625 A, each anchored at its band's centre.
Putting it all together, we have 4.6 A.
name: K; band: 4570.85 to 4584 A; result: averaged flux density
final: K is 1.12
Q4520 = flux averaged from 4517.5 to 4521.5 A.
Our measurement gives 1.23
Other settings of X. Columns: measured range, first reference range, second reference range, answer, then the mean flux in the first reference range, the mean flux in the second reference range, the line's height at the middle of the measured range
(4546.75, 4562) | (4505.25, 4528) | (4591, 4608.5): 1.9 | 1.18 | 1.1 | 1.14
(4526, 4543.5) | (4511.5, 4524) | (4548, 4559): 1.1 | 1.17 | 1.02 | 1.1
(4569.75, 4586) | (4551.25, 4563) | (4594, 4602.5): -2.2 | 0.97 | 0.995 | 0.982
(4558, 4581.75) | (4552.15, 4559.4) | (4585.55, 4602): -1.8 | 0.951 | 1.06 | 0.993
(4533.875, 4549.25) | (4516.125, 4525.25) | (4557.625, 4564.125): 0.8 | 1.2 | 0.934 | 1.06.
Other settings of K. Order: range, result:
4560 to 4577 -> 1.09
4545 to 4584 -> 1.06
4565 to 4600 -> 1.1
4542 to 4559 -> 1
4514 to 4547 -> 1.07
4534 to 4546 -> 1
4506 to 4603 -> 1.08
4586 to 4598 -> 1.1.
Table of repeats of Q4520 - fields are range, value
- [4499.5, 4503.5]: 1.18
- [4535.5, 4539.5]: 1.03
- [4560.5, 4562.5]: 1.01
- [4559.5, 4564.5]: 0.992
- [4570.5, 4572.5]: 1.15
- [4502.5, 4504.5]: 1.09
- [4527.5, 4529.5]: 1.13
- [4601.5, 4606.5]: 1.17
